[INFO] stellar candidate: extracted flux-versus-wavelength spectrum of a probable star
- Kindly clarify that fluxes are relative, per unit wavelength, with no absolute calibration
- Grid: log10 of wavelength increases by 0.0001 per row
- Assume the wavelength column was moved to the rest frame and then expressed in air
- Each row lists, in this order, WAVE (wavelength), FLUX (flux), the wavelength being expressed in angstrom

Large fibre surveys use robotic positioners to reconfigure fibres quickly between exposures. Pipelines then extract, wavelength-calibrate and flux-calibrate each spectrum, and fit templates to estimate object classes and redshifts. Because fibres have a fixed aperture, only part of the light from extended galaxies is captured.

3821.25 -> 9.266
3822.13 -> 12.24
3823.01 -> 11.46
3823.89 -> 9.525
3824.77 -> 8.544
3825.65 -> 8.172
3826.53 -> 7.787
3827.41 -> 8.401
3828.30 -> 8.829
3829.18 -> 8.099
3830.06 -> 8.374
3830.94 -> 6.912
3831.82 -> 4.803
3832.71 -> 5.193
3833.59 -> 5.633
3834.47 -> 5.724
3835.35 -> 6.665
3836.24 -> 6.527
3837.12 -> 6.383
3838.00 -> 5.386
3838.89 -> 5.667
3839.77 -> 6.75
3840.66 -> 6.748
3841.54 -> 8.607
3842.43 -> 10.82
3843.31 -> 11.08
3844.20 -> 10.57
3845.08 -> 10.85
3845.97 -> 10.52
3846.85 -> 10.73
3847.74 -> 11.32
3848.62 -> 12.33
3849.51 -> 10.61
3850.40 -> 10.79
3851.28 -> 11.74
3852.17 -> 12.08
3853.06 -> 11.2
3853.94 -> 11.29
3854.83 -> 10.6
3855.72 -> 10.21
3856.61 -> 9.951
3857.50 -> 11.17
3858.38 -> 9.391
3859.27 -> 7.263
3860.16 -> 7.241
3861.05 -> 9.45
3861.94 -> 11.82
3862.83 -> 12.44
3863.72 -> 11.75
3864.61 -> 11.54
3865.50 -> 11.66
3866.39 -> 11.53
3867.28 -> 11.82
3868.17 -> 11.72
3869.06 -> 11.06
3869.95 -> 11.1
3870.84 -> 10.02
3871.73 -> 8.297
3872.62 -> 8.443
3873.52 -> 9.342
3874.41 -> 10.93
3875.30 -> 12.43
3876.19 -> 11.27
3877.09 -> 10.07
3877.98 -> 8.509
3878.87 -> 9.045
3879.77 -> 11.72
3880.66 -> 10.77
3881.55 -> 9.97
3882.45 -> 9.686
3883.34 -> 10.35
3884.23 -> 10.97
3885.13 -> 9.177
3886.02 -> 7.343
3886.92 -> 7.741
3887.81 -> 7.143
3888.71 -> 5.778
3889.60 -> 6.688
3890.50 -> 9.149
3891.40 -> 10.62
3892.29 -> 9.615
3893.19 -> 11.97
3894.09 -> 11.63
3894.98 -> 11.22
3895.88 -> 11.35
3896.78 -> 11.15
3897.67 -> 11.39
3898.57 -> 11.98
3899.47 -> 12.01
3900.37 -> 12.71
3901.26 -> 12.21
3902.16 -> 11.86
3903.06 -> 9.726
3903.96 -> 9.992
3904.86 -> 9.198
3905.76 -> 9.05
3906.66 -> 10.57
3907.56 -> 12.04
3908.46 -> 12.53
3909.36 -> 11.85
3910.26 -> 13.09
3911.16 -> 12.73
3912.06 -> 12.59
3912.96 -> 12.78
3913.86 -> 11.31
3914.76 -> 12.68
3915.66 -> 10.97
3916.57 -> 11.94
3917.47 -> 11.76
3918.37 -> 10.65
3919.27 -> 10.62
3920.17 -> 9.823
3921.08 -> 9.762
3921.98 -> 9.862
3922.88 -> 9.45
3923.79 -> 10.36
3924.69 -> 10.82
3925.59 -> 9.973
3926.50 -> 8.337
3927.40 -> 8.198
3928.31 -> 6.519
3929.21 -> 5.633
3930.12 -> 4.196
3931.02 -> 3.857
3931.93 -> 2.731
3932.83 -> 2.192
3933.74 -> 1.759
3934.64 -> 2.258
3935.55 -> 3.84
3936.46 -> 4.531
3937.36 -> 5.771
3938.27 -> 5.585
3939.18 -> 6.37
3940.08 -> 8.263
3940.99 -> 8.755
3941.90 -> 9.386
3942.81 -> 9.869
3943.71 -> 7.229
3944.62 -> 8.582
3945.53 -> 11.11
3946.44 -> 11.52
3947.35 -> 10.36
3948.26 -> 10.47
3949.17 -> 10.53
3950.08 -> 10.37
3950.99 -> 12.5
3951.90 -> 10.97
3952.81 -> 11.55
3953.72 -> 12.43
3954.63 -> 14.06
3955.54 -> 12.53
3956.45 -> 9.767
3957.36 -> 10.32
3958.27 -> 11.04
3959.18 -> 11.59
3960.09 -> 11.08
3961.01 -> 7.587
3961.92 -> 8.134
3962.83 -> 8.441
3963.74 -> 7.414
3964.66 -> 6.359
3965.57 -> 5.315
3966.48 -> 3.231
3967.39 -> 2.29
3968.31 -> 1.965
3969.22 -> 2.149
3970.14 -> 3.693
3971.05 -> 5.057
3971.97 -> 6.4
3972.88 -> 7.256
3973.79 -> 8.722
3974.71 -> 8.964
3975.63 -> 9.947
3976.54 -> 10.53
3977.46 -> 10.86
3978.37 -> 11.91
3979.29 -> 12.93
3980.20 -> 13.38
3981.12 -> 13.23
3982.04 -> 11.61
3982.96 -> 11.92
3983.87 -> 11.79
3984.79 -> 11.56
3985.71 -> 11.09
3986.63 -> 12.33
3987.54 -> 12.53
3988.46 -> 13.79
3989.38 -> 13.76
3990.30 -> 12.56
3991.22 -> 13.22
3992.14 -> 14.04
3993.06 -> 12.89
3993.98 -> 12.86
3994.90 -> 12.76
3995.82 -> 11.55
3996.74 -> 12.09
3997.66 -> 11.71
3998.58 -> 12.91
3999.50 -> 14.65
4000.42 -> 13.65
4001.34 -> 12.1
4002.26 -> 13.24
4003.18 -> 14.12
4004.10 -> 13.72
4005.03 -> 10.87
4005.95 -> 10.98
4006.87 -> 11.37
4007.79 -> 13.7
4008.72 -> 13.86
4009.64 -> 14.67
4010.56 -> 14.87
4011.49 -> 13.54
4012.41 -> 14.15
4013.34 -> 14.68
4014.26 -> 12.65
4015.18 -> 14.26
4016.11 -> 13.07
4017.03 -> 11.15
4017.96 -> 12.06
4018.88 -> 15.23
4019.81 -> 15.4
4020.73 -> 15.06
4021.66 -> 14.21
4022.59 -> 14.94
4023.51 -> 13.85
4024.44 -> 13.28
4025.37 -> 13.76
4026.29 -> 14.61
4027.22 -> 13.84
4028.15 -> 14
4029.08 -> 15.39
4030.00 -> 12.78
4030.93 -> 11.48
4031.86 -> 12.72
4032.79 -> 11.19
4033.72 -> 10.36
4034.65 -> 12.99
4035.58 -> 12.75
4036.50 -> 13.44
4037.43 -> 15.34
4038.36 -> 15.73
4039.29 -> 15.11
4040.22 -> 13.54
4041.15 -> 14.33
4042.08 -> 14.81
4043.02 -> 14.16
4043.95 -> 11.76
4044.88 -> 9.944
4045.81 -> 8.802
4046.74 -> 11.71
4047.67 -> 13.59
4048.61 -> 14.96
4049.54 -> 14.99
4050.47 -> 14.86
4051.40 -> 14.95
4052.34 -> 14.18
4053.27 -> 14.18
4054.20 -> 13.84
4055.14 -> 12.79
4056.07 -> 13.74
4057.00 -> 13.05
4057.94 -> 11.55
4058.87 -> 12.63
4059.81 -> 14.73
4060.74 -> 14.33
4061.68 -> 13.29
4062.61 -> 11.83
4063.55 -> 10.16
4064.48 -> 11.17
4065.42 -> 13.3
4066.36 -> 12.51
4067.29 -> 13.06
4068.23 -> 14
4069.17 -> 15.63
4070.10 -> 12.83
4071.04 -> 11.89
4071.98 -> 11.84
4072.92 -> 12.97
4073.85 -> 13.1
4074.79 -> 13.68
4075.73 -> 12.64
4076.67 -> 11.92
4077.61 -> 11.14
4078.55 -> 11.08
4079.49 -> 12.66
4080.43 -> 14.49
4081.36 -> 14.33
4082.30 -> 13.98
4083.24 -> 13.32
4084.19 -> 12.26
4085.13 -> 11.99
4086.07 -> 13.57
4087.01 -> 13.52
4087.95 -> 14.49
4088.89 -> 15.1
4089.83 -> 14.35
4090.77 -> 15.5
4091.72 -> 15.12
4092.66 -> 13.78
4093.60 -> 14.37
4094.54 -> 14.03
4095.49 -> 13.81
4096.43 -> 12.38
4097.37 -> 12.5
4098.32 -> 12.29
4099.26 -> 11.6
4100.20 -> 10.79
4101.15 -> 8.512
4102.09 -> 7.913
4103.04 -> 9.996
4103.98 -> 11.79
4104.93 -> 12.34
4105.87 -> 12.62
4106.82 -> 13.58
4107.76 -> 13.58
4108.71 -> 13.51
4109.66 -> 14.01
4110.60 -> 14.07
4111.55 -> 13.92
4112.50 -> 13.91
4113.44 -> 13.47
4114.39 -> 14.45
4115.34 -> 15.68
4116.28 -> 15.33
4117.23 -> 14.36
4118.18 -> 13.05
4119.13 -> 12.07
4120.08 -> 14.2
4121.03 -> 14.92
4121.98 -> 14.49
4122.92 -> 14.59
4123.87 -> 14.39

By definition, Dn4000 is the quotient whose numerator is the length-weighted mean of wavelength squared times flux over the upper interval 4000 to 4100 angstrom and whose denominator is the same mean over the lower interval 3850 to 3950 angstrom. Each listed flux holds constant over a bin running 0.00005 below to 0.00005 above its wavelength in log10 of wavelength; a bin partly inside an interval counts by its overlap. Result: 1.48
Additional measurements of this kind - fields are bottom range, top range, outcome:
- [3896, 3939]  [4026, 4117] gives 1.54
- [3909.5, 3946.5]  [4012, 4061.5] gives 1.69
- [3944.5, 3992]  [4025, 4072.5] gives 1.39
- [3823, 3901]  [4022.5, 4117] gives 1.52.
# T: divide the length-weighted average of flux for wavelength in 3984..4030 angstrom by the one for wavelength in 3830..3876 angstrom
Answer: 1.39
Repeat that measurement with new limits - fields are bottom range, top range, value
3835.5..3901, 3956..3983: 0.83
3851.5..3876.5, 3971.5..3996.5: 1.10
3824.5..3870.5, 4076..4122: 1.41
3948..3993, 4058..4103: 1.30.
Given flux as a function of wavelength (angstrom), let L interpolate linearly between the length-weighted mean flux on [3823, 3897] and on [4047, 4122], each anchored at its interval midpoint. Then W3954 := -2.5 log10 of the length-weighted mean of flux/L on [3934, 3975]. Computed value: 0.34 mag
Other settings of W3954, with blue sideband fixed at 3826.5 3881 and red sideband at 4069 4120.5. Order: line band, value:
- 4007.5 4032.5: -0.15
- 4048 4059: -0.11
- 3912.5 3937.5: 0.30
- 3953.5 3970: 0.36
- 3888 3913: -0.07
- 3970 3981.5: 0.18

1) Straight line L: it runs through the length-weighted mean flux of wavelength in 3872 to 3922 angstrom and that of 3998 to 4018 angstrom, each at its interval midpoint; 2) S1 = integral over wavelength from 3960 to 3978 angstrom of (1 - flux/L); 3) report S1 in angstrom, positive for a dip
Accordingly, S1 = 8.2 angstrom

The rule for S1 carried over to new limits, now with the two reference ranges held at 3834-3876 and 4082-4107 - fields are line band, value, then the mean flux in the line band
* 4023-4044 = -2.7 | 13.6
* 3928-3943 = 7.7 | 5.3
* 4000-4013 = -1.7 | 13.2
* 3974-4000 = -1.7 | 12.2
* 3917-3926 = 0.3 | 10.3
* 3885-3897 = 1.2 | 9.3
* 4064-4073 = -0.3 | 12.9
